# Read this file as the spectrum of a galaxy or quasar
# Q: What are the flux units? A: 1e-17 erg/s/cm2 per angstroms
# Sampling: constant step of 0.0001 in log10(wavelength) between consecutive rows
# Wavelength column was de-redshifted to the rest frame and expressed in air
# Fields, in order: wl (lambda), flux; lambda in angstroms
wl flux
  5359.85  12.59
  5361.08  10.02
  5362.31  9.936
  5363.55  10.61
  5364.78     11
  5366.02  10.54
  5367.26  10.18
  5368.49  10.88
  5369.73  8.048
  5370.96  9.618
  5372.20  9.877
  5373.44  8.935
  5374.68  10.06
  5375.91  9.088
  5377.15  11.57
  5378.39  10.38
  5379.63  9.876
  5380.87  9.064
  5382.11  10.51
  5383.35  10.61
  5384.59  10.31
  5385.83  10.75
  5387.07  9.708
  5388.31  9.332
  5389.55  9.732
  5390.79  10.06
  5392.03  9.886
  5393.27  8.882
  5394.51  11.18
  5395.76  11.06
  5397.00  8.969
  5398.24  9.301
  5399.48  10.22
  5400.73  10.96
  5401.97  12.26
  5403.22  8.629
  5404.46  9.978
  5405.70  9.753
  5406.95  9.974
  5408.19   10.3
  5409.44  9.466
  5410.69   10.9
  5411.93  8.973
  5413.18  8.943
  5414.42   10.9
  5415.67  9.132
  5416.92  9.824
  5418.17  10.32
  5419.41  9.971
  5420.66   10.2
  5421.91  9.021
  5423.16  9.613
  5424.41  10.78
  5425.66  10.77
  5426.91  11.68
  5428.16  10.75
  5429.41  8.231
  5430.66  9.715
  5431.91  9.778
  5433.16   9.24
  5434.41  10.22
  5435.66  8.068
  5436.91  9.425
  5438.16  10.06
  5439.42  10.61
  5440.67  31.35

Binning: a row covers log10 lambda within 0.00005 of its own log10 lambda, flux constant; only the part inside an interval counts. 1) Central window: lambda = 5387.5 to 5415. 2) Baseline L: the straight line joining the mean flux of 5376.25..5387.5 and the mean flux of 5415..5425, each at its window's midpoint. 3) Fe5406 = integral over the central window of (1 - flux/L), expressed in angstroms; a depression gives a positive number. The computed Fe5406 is 0.2 angstroms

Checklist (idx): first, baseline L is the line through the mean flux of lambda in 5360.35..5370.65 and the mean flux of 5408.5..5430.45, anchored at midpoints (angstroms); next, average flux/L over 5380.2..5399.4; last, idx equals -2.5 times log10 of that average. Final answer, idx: 0.01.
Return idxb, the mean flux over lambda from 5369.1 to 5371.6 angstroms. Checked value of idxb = 8.85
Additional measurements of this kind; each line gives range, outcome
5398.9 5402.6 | 11.1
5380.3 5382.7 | 9.79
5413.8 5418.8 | 10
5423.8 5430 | 10.5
